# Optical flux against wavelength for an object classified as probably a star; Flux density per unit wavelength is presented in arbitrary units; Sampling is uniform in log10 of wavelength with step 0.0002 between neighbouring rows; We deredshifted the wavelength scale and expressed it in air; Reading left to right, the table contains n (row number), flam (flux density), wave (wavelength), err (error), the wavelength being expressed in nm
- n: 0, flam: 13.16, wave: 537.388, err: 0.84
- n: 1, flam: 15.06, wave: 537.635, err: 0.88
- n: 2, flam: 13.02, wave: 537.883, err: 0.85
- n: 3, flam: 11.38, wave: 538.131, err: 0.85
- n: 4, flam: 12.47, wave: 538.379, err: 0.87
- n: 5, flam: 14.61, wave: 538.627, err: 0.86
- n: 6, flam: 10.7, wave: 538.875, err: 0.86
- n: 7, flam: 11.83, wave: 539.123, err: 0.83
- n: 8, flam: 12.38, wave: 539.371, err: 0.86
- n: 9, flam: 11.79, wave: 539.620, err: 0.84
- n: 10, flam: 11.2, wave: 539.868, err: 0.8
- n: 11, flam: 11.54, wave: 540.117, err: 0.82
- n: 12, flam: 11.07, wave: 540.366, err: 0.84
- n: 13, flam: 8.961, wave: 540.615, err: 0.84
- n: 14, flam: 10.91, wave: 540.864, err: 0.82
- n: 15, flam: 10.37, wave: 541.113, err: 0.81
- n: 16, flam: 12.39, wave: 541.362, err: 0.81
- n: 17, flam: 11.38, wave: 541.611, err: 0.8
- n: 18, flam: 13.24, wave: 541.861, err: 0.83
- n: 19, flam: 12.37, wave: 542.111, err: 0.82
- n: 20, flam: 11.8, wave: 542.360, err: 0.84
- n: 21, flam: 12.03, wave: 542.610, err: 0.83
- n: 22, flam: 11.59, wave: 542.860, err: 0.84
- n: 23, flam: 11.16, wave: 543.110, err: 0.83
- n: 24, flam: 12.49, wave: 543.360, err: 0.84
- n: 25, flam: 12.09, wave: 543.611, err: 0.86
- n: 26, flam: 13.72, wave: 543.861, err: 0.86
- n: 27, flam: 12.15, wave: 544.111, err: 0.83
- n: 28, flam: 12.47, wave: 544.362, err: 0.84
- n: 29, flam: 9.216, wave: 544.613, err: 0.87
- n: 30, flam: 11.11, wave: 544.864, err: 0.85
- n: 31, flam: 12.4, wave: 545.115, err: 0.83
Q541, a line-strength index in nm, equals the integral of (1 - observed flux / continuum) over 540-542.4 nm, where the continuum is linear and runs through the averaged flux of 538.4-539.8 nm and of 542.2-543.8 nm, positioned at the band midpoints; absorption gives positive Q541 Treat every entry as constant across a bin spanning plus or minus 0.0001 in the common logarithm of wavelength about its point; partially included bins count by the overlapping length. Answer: 0.137 nm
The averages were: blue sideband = 12.2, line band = 11.4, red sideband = 11.9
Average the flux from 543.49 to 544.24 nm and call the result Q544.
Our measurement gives 12.7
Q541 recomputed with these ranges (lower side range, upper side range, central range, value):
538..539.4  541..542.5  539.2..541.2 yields 0.17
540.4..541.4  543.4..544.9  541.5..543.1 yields -0.13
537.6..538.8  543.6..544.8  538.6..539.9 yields 0.09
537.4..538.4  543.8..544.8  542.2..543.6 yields 0.02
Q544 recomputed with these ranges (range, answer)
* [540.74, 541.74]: 11.3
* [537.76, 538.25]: 12.2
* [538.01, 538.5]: 11.9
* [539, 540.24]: 11.7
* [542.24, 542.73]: 11.9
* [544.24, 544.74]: 10.8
